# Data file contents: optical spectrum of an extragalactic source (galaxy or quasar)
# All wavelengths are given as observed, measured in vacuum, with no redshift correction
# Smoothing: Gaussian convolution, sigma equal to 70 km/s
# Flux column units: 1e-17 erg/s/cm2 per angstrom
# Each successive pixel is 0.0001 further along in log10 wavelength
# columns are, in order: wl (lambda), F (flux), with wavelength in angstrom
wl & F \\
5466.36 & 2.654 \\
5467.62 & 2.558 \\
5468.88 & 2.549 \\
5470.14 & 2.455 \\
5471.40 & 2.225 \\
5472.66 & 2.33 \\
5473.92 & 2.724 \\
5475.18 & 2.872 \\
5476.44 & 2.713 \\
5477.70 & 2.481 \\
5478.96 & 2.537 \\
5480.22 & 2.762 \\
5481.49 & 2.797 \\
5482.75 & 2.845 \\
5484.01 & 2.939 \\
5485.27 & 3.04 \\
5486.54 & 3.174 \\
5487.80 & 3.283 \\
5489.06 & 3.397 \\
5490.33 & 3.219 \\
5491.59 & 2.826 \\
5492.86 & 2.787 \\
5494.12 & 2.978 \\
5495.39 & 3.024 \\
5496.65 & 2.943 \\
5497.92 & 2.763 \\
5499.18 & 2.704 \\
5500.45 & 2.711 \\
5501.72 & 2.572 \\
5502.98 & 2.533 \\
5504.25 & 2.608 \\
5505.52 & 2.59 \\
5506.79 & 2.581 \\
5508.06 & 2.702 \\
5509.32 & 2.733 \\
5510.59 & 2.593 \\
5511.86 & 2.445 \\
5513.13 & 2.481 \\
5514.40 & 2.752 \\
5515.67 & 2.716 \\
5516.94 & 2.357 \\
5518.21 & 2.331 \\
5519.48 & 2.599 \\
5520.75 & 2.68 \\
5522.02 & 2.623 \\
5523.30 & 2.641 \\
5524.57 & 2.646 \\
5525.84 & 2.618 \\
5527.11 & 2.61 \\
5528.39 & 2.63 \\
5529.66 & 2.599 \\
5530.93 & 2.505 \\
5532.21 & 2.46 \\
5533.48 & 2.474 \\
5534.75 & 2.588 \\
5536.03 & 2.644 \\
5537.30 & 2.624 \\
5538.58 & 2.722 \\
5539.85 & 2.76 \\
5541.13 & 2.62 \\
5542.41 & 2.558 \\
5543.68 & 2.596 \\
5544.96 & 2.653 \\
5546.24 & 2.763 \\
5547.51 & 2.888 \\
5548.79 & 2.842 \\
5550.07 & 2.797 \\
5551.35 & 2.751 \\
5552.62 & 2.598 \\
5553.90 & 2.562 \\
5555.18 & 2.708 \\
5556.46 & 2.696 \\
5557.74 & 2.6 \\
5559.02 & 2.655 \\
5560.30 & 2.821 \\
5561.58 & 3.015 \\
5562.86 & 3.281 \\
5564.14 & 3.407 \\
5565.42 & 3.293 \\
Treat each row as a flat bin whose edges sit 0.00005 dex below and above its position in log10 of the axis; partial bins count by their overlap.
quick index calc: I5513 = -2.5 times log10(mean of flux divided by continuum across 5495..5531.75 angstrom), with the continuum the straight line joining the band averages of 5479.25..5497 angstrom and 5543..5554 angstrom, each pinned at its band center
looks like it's 0.10 mag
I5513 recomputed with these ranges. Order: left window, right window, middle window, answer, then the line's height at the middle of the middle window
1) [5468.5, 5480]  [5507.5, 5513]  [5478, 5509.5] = -0.104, 2.58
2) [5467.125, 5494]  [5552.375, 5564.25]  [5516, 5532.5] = 0.097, 2.81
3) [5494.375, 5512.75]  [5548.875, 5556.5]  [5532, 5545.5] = 0.032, 2.69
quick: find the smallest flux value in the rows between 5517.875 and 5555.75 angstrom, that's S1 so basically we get 2.331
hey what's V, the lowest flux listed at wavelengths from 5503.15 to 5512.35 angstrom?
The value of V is 2.445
